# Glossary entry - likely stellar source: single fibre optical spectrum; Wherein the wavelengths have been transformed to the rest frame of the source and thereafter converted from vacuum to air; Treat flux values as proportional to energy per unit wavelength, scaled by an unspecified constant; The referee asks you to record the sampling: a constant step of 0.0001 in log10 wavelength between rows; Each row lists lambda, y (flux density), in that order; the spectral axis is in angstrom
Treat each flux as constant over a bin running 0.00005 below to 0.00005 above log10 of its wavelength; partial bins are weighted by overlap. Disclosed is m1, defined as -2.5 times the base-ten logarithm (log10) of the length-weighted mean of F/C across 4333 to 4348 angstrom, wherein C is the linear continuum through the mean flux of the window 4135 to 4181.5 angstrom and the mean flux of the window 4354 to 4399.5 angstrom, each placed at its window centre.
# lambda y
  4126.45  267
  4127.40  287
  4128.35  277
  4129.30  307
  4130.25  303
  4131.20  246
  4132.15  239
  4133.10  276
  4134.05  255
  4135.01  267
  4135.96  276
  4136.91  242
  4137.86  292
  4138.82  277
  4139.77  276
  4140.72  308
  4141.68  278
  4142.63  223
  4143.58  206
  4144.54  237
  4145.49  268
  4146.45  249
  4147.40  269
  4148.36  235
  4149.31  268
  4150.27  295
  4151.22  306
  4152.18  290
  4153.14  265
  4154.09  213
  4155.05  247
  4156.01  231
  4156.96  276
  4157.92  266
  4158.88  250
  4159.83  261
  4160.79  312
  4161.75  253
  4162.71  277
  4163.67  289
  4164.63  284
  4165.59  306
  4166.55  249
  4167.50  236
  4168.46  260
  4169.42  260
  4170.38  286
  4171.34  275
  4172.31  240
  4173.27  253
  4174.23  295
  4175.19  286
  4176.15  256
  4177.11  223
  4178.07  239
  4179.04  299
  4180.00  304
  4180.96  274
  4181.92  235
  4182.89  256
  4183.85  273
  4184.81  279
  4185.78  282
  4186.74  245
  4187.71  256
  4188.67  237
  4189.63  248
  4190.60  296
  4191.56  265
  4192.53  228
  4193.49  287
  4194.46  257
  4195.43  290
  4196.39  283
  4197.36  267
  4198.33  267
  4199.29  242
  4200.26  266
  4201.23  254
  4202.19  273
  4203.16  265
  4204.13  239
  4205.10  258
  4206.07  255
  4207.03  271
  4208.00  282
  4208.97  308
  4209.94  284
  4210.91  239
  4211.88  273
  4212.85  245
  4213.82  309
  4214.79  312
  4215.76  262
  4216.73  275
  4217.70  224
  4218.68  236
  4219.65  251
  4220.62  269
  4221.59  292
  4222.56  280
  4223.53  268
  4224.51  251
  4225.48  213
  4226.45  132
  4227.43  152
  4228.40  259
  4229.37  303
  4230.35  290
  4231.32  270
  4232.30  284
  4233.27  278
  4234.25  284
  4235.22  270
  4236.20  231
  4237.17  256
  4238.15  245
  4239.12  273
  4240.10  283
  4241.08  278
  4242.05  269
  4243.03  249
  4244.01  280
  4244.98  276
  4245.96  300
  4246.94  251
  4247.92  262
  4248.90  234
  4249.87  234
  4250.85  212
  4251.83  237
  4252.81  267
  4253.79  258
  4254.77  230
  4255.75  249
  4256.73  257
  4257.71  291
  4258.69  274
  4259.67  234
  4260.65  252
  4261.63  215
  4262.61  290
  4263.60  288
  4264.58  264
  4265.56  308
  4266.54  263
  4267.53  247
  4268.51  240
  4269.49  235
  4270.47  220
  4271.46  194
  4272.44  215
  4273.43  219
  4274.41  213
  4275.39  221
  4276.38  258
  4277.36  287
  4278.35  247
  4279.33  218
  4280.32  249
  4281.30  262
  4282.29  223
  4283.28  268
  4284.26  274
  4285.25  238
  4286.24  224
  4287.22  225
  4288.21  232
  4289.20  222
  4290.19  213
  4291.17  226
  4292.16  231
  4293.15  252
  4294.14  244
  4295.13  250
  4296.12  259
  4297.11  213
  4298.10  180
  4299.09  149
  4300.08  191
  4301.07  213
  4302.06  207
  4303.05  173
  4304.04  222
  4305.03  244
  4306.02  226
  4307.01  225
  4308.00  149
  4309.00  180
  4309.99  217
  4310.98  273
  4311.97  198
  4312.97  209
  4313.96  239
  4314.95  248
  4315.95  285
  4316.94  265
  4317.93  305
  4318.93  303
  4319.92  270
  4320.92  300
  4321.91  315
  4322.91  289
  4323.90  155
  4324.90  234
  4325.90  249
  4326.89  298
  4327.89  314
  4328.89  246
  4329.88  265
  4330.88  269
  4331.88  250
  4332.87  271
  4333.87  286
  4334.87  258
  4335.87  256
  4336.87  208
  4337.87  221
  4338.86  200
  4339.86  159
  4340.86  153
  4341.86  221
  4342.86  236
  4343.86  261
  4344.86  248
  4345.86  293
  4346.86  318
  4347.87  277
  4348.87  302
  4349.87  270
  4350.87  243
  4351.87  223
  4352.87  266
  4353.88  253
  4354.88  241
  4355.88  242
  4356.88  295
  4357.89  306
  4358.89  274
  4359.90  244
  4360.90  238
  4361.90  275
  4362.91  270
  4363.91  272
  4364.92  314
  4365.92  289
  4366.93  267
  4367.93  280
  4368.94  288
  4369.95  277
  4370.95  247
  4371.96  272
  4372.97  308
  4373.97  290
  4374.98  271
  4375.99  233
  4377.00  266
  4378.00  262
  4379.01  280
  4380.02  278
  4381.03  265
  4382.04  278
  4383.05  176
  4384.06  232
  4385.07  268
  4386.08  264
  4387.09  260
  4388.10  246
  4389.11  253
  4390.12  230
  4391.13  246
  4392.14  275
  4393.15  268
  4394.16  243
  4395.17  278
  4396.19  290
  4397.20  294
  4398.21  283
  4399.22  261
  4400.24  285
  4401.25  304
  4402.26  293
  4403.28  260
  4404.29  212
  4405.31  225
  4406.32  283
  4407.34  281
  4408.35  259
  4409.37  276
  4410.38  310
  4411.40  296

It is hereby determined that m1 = 0.12 mag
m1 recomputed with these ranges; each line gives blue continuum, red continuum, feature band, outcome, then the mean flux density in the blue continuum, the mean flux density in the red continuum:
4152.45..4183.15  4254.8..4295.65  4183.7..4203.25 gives -0.021 mag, 264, 244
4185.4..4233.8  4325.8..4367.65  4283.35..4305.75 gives 0.166 mag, 261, 258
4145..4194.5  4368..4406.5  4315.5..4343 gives 0.048 mag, 265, 264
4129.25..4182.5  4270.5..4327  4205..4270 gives -0.052 mag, 266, 234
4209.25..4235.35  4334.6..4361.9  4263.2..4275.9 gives 0.068 mag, 260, 249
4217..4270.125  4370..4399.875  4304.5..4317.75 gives 0.133 mag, 256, 263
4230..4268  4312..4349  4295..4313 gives 0.228 mag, 262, 255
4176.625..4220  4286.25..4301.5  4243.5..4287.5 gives -0.071 mag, 265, 220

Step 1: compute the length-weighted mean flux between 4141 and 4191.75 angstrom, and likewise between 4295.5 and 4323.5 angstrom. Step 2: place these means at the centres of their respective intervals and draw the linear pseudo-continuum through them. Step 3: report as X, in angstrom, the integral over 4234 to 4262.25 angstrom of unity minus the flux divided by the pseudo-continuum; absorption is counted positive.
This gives -1.2 angstrom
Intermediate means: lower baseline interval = 264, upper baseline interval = 234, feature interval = 257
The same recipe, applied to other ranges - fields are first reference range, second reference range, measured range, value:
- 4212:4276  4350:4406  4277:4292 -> 1.0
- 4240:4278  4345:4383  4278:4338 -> 4.8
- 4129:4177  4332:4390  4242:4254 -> 0.3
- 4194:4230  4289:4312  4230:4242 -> -1.1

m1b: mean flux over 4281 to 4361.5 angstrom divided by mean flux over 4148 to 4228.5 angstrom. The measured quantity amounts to 0.93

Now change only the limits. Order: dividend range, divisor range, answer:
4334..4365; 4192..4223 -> 0.95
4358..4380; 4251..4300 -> 1.13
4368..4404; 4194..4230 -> 1.03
